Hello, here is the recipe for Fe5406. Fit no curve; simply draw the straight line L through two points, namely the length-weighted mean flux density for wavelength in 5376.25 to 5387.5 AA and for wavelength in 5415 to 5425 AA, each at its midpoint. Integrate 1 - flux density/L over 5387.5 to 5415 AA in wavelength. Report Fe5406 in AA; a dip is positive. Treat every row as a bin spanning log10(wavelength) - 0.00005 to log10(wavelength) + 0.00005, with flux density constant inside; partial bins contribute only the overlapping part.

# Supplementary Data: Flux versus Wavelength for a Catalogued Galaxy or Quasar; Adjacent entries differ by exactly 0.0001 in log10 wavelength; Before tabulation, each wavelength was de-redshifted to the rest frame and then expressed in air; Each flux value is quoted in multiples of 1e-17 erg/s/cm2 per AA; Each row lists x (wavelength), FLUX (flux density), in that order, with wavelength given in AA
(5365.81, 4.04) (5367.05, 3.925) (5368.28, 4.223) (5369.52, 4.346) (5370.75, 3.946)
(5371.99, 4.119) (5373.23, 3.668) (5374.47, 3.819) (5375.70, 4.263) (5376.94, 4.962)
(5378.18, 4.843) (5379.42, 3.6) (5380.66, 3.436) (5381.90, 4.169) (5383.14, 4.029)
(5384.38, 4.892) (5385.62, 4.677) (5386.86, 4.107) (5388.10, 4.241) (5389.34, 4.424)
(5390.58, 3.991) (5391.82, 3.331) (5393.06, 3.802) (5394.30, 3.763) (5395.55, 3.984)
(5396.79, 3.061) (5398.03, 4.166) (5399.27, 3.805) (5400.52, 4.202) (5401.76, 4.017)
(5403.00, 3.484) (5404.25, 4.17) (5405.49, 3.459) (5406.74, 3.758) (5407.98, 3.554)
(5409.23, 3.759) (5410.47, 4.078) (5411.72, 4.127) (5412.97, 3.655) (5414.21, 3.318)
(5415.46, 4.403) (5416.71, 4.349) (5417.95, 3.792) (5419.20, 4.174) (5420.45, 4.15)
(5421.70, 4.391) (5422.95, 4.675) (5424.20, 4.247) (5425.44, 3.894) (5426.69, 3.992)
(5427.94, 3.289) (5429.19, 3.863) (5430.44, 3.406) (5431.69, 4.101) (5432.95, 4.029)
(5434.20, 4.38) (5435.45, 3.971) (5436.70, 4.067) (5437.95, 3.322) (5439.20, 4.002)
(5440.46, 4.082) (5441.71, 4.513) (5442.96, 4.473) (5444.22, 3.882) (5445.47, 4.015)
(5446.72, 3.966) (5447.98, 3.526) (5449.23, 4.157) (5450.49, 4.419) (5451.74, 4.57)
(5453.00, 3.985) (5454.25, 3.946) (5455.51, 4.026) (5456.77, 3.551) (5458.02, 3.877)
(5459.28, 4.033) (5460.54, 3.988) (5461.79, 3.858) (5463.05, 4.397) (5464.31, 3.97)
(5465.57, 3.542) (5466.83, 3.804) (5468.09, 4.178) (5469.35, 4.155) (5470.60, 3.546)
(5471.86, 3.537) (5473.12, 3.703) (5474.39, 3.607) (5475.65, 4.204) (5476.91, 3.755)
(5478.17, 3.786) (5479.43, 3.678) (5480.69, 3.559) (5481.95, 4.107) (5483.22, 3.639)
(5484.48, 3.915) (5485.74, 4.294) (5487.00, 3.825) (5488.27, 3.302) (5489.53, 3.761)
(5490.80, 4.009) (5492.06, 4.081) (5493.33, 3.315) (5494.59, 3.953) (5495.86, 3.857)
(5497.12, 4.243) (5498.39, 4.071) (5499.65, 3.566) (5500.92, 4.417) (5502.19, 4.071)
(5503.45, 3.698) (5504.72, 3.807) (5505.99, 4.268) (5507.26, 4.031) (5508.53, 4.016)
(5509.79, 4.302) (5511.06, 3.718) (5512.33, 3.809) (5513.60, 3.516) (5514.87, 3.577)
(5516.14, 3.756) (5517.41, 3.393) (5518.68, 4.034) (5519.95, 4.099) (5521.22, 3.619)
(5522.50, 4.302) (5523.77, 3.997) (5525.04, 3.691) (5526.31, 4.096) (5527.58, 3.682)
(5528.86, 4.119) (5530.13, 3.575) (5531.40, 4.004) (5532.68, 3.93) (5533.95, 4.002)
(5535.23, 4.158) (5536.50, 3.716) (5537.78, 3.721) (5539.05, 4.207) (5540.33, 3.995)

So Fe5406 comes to 2.9 AA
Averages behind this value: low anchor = 4.3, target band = 3.83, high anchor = 4.27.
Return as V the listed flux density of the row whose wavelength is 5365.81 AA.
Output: 4.04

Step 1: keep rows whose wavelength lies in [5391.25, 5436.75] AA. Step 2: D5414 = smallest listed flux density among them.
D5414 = 3.061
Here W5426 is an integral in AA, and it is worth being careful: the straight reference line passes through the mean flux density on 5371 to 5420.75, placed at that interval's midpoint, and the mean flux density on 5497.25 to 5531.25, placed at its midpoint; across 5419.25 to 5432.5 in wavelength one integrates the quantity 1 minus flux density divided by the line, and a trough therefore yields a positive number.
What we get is -0.1 AA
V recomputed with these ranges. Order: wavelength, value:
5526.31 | 4.096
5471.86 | 3.537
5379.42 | 3.6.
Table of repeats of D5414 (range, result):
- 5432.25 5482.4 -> 3.322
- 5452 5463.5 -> 3.551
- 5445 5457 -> 3.526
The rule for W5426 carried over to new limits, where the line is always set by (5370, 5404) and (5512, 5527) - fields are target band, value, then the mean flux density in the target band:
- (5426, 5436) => 0.2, 3.88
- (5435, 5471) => -0.6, 4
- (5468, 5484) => 0.4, 3.79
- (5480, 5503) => -0.1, 3.89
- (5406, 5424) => -0.1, 4.01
